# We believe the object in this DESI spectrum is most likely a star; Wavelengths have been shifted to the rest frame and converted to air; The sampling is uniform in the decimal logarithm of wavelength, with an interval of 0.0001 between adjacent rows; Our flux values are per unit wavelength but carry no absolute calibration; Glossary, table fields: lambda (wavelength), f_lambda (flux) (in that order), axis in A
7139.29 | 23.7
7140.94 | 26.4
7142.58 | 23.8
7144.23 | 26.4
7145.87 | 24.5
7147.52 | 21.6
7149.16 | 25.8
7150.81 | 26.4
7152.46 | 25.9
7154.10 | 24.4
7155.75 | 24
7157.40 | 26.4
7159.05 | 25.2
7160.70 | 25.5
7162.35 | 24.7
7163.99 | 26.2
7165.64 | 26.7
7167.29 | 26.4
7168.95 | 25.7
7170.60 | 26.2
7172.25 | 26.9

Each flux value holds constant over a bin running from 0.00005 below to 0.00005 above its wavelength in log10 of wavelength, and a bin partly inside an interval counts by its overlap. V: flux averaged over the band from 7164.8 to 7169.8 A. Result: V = 26.2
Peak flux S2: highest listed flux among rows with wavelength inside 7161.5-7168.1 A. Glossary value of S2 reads 26.7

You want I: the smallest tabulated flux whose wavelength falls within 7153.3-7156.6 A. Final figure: 24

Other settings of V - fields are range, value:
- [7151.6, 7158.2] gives 25.2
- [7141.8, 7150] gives 24.4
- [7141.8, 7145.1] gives 25.1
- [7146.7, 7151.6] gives 24.6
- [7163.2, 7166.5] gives 26.5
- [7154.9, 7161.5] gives 25.2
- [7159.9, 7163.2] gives 25.2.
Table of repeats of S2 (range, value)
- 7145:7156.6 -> 26.4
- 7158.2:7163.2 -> 25.5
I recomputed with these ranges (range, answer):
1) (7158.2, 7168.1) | 24.7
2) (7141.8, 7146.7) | 23.8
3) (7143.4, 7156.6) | 21.6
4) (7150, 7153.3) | 25.9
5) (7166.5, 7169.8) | 25.7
